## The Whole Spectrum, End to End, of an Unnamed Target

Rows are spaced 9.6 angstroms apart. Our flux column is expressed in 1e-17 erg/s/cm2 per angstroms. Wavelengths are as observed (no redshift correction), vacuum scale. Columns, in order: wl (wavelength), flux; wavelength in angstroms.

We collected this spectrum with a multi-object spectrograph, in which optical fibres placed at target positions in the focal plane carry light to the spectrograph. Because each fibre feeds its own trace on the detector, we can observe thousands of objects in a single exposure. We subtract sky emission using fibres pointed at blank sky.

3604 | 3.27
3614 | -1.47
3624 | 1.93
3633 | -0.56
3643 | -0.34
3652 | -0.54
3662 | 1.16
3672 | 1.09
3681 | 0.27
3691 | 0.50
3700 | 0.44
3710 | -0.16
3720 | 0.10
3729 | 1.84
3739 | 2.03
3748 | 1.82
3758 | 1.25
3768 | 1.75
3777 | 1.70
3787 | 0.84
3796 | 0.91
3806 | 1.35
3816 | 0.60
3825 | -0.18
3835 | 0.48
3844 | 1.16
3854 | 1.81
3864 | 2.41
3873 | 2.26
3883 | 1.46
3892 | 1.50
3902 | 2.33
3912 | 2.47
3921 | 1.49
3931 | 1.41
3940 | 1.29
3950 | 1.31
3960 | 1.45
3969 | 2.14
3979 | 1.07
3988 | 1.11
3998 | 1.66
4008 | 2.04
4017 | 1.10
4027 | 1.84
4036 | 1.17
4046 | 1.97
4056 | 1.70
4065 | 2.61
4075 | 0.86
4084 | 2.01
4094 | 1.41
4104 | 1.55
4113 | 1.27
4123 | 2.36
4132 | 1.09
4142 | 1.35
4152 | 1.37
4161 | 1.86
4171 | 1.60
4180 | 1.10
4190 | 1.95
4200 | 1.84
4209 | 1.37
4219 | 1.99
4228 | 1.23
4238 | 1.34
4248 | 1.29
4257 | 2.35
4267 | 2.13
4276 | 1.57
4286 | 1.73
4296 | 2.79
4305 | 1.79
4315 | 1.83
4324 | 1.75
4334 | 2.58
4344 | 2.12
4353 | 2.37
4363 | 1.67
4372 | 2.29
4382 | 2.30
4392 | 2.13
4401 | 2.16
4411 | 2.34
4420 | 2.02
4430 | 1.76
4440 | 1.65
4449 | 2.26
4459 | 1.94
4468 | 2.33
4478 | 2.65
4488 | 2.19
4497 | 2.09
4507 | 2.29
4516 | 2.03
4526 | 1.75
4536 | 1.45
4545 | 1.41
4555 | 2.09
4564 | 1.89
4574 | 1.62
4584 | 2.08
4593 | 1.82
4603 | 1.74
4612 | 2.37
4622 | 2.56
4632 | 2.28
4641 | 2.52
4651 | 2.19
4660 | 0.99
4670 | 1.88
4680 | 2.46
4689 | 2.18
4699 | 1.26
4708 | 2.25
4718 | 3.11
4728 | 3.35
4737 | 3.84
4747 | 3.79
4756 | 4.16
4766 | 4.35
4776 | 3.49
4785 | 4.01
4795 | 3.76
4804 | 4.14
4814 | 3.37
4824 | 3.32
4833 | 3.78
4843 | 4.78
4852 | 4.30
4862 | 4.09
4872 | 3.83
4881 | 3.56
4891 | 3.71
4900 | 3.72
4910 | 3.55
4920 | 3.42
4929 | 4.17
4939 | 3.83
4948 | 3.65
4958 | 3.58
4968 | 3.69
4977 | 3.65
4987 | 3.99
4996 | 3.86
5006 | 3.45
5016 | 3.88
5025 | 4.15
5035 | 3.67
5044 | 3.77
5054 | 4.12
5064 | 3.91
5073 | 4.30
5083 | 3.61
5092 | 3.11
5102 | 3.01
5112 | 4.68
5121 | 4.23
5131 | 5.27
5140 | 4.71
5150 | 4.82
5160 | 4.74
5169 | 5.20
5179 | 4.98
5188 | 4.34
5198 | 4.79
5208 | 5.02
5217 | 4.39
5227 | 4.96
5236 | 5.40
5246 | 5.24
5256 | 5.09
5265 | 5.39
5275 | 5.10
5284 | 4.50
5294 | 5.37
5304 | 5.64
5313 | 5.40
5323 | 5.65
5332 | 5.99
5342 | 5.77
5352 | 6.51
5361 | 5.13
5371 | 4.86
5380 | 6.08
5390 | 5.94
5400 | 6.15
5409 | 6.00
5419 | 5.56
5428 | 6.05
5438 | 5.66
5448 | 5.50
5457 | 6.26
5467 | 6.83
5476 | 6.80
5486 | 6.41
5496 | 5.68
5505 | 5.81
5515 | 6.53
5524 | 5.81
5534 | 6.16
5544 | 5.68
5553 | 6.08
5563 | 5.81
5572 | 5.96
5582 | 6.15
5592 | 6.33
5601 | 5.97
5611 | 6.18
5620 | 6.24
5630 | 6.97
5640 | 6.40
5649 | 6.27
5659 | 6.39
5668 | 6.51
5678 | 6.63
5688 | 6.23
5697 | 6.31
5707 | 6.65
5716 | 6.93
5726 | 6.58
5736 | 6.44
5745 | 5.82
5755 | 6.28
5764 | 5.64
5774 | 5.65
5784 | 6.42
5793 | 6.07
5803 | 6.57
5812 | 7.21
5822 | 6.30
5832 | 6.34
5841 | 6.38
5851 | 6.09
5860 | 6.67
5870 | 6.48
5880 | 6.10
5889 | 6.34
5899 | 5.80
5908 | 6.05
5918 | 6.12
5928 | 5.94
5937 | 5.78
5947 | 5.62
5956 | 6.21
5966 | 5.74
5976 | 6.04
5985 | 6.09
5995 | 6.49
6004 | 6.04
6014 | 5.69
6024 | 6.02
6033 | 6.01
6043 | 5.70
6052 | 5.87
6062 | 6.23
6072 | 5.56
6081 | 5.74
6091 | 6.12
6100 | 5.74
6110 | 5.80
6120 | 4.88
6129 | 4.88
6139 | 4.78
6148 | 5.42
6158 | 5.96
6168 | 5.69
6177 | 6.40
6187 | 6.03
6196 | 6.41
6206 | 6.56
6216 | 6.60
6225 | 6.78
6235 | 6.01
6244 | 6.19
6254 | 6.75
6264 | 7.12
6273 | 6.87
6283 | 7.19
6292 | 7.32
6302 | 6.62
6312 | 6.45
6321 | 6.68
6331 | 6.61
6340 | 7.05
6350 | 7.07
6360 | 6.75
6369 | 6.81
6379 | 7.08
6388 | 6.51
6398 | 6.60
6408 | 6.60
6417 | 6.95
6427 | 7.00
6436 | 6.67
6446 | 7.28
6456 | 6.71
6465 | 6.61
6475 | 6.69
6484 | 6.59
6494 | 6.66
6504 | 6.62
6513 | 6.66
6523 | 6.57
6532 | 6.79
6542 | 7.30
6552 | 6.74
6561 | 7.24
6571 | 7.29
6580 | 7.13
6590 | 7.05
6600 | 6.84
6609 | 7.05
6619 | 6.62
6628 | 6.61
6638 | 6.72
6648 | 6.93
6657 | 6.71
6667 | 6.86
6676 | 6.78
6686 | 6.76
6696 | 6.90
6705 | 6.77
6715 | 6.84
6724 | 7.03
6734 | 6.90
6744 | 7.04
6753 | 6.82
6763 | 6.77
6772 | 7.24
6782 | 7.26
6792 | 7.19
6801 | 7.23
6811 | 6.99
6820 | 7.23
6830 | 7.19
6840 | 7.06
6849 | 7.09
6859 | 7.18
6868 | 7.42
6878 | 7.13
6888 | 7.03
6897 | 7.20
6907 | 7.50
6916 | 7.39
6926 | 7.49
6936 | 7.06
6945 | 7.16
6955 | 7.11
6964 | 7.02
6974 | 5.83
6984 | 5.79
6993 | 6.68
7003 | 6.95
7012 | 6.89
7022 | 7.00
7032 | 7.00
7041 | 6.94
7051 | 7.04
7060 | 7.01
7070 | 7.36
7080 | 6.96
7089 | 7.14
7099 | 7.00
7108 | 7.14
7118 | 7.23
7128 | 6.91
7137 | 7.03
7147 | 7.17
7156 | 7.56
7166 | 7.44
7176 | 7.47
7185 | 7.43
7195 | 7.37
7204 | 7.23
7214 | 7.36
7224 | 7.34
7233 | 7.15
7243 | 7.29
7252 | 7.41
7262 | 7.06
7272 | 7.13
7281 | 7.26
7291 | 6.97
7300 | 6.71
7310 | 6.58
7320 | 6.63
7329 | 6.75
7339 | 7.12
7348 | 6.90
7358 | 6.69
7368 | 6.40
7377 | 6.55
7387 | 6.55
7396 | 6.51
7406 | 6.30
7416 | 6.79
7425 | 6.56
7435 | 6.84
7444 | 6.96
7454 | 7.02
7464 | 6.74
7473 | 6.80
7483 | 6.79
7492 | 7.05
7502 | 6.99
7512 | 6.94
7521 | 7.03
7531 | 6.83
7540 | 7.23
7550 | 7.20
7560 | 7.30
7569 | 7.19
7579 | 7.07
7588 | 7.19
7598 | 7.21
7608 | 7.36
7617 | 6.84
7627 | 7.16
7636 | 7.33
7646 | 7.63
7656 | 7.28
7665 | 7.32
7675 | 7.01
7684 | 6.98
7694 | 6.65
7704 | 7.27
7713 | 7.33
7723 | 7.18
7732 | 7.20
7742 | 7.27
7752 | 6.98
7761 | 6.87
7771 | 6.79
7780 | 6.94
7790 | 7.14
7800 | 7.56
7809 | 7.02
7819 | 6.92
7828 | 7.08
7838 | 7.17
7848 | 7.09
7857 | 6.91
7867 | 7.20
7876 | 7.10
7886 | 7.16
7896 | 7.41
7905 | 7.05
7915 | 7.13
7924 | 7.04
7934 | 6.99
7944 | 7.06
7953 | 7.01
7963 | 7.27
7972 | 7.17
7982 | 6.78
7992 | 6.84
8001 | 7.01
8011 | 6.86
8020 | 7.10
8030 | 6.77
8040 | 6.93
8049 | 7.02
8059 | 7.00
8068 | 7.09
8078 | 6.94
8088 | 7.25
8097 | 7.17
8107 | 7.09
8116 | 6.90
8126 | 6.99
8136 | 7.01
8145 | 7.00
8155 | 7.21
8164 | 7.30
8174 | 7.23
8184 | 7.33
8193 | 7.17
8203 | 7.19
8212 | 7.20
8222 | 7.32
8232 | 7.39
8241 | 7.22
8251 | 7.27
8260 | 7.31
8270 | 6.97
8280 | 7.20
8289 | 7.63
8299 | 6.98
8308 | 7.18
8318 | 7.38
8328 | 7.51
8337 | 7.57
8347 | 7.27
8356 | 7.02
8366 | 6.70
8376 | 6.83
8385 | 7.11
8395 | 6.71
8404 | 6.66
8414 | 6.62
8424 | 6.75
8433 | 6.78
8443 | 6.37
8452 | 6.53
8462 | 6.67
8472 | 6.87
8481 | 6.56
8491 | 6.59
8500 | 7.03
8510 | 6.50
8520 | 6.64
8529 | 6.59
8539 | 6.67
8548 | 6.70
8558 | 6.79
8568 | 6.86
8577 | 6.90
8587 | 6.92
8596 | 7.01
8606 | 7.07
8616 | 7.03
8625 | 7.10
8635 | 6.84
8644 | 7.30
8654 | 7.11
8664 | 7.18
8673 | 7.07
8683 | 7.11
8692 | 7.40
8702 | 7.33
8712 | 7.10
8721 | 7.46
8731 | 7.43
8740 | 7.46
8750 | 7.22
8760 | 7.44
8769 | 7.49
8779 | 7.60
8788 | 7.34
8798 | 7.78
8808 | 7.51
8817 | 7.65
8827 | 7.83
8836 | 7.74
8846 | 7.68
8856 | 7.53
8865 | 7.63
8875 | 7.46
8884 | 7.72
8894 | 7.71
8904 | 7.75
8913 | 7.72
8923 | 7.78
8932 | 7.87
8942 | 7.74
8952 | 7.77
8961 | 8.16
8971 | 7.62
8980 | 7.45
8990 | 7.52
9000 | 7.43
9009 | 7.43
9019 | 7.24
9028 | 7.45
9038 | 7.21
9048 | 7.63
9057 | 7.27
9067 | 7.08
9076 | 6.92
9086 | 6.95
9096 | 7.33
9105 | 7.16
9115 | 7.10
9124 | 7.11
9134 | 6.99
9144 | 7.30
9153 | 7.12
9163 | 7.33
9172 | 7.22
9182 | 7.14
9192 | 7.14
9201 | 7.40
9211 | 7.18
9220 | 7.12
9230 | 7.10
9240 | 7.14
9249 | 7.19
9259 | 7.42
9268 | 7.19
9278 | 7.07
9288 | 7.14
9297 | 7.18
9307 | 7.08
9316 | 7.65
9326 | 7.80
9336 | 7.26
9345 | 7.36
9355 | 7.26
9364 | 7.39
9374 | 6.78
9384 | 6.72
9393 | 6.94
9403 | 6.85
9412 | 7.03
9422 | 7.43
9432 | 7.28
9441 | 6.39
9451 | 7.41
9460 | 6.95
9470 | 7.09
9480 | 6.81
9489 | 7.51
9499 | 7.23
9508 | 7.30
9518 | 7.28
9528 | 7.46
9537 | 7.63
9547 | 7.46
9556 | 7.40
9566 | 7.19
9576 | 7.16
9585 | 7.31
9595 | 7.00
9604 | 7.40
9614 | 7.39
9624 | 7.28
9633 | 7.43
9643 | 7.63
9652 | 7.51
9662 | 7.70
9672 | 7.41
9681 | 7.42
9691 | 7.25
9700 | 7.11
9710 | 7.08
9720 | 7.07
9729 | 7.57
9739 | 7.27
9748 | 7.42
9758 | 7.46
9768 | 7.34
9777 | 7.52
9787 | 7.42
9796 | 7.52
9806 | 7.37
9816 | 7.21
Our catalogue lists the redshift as 0.184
